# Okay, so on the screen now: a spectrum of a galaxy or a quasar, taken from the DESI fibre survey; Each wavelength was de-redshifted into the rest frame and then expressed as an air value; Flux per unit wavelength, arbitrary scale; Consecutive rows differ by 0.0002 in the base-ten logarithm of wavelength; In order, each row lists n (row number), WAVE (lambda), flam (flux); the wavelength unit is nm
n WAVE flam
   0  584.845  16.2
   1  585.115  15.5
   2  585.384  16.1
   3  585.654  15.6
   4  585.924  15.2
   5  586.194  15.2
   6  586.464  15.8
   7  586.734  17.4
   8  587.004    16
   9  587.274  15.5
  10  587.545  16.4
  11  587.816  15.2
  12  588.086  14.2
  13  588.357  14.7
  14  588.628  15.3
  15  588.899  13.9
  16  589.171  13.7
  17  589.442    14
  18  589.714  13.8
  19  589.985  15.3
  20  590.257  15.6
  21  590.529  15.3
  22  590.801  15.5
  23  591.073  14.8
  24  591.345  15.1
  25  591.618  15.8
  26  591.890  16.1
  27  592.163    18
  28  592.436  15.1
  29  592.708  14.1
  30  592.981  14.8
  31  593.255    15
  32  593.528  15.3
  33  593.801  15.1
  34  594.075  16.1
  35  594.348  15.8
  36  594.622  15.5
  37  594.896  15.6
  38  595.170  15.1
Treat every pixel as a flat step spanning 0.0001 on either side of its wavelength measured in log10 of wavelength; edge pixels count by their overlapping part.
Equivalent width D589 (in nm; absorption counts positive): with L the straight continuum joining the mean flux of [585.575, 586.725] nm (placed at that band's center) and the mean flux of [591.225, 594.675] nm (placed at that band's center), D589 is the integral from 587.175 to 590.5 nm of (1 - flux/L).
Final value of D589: 0.169 nm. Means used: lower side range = 15.7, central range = 14.8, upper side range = 15.5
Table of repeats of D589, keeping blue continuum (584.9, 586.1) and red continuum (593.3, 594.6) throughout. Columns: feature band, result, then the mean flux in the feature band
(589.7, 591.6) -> 0.05 nm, 15.2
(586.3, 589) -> 0.02 nm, 15.5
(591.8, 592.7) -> -0.03 nm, 16.1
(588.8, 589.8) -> 0.11 nm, 13.8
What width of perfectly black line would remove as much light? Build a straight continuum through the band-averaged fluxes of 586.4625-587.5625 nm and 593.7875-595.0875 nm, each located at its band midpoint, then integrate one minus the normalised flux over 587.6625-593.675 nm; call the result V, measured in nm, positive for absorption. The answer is 0.35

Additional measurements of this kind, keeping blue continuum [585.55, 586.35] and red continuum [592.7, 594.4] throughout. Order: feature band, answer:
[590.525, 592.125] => -0.04 nm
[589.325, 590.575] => 0.04 nm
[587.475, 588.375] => 0.01 nm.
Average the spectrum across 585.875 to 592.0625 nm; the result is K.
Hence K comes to 15.2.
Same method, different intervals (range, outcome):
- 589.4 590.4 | 14.7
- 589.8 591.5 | 15.2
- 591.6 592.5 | 16.4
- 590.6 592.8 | 15.6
